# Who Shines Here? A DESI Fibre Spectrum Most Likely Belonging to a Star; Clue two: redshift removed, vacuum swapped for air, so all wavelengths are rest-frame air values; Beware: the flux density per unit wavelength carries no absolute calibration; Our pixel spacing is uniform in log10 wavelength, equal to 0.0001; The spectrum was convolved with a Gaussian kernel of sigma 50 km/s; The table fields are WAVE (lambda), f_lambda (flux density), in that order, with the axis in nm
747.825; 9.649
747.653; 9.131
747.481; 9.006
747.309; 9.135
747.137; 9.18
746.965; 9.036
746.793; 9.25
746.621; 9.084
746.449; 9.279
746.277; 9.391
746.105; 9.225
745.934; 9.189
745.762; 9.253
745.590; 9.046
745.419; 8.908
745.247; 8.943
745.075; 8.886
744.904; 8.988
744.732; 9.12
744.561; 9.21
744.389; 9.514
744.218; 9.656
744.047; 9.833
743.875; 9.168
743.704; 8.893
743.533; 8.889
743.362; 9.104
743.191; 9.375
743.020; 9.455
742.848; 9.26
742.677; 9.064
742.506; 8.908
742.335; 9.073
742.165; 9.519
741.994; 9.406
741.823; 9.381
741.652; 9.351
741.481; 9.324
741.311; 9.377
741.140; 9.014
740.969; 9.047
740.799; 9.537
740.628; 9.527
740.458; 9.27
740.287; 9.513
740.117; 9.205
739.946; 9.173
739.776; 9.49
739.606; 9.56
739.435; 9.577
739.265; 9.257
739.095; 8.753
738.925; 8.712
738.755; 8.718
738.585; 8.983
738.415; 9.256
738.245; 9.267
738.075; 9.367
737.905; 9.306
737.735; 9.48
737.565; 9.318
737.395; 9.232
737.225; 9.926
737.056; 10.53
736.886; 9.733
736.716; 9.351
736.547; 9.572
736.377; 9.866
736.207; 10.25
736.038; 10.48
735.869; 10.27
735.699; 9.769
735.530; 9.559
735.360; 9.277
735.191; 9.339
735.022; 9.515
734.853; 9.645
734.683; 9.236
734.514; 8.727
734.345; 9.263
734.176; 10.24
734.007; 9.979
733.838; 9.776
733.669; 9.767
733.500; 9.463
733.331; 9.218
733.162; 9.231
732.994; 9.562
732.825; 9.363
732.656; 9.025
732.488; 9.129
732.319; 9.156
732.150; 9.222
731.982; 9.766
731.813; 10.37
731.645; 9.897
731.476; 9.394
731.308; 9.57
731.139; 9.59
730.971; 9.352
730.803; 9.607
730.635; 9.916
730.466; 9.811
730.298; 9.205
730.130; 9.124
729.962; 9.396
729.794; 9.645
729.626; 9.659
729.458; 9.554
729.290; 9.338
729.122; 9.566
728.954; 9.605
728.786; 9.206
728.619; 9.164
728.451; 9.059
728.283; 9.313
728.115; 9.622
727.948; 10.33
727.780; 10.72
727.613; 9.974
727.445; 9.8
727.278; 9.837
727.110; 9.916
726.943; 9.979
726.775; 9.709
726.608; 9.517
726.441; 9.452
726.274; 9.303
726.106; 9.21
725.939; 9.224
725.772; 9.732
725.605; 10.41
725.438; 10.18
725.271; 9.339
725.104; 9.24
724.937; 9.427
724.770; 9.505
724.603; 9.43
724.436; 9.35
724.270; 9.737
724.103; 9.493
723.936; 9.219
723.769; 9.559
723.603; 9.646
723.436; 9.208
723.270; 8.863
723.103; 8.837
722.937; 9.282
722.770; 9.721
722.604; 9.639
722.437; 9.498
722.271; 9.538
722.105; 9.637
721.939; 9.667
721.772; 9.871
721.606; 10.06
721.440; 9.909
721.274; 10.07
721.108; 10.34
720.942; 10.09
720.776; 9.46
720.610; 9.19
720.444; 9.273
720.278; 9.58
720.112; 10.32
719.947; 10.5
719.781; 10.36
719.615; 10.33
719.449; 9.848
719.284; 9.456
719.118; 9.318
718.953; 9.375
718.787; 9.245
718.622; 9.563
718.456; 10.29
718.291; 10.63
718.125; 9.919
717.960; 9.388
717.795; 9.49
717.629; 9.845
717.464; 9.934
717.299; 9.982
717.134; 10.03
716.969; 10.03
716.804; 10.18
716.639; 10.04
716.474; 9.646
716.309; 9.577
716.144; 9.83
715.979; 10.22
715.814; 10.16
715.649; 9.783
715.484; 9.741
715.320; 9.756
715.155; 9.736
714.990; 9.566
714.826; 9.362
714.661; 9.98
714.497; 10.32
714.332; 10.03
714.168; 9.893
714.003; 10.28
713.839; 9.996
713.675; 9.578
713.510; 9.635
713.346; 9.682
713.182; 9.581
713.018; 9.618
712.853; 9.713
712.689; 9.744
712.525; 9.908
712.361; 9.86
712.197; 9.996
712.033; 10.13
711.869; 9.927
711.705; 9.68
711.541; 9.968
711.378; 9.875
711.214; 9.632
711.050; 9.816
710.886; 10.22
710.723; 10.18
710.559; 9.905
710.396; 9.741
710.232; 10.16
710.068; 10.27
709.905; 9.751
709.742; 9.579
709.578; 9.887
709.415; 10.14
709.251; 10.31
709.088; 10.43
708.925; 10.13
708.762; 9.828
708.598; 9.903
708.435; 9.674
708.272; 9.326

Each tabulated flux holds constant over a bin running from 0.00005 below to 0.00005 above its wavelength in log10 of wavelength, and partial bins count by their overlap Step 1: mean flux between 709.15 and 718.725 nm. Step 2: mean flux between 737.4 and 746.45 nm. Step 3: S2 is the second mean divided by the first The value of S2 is 0.93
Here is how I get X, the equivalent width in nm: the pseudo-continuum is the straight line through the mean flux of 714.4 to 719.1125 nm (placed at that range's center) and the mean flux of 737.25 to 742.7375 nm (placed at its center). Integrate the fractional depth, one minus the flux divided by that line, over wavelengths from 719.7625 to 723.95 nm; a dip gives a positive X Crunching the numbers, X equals 0.02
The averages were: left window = 9.84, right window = 9.26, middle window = 9.66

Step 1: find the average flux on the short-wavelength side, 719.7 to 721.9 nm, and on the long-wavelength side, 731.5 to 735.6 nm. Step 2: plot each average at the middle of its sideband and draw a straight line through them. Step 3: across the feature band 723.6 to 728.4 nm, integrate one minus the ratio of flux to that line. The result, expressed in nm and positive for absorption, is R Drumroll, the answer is 0.04 nm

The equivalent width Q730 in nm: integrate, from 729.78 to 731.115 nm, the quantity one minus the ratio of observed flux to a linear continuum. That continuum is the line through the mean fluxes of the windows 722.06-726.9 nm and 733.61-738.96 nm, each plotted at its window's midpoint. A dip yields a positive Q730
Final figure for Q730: 0.00 nm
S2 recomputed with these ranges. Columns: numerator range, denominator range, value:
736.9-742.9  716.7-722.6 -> 0.95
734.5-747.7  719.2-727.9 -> 0.96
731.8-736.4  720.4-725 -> 1.00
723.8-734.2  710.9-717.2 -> 0.97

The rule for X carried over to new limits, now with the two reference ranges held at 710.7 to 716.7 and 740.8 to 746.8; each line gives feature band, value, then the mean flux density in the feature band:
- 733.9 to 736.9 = -0.089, 9.67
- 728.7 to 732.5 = -0.015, 9.53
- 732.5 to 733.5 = 0.017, 9.29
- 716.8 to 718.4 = -0.027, 9.94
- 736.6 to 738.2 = -0.038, 9.57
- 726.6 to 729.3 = -0.042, 9.7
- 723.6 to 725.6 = 0.017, 9.54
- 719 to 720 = -0.021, 9.93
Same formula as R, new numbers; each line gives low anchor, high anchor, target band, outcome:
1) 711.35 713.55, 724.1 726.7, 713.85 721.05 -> -0.11 nm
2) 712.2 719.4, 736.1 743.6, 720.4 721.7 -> -0.01 nm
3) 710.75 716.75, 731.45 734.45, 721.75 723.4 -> 0.05 nm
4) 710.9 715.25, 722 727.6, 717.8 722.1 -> -0.08 nm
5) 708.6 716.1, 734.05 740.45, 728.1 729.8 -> 0.04 nm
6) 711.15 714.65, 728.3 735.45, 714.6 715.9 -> 0.01 nm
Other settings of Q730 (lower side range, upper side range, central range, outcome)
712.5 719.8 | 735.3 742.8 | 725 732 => -0.02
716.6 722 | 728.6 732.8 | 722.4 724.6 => 0.08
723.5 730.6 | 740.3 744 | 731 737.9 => -0.13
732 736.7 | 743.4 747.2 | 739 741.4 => 0.01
